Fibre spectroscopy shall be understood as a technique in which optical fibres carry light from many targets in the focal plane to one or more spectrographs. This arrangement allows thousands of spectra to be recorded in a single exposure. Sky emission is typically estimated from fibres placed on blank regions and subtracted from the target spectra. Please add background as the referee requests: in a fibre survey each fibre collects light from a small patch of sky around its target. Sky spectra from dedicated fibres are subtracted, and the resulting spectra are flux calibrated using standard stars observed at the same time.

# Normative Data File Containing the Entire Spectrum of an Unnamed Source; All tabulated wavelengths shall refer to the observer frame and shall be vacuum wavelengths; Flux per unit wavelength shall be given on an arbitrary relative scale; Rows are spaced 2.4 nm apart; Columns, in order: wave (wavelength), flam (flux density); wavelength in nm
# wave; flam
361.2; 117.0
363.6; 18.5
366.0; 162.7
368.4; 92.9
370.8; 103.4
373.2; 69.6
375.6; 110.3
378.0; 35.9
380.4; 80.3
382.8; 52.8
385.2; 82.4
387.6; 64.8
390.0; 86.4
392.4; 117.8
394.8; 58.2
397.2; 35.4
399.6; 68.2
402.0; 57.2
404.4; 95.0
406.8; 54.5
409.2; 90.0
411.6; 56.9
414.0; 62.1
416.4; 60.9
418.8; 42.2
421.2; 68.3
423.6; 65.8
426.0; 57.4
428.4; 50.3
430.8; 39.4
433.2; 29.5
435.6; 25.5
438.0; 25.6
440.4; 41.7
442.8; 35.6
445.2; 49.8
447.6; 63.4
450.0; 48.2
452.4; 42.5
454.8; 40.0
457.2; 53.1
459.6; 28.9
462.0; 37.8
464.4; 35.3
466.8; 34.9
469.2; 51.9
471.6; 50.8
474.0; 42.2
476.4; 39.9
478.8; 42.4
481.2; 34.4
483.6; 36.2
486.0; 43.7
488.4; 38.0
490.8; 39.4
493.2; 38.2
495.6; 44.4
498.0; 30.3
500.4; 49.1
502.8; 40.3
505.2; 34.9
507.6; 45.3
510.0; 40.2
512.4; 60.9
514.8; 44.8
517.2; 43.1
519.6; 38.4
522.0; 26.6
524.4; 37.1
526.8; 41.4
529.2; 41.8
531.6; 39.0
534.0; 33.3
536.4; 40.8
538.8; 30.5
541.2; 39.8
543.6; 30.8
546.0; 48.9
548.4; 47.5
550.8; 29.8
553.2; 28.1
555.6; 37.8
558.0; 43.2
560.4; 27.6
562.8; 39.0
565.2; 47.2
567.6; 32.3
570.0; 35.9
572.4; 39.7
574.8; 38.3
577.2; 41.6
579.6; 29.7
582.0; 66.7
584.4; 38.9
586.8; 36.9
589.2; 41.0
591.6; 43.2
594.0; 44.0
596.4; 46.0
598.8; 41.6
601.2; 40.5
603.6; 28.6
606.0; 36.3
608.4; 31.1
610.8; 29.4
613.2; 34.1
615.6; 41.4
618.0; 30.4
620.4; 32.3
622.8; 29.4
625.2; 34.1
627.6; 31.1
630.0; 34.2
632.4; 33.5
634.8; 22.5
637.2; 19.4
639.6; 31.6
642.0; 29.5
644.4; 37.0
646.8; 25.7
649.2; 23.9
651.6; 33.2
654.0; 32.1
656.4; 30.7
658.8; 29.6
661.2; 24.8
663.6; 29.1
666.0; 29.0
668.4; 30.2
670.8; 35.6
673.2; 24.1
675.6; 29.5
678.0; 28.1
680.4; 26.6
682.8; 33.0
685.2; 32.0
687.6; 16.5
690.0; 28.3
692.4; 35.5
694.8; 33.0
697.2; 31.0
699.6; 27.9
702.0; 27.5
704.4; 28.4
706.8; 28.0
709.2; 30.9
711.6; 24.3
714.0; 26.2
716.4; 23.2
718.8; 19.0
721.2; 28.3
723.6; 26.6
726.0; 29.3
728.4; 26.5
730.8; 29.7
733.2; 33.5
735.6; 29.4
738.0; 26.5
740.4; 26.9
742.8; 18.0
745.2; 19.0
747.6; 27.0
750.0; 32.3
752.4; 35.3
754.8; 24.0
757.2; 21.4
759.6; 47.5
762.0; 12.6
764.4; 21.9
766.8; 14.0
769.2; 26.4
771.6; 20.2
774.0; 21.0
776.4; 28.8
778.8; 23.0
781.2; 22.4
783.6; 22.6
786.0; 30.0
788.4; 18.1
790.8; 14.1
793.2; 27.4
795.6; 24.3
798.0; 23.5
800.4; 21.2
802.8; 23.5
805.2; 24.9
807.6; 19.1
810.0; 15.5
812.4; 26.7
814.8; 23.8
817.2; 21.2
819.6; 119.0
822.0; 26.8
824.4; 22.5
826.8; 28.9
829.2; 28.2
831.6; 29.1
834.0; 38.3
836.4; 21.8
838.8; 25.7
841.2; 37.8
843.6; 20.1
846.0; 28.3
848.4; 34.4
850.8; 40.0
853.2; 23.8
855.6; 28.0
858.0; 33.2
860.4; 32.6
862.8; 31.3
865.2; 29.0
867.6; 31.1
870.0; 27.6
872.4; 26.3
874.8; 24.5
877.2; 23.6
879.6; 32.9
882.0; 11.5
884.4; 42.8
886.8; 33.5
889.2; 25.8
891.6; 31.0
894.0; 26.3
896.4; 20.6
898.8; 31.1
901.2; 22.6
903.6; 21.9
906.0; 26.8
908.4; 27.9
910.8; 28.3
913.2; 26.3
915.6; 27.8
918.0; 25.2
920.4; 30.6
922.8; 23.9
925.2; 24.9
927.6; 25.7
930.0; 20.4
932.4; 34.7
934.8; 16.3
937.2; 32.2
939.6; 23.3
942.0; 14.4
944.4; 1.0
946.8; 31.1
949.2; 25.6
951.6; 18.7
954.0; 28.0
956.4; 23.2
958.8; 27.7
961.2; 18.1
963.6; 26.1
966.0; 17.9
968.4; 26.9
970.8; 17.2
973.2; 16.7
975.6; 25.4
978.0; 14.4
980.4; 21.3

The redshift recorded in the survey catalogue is 1.198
